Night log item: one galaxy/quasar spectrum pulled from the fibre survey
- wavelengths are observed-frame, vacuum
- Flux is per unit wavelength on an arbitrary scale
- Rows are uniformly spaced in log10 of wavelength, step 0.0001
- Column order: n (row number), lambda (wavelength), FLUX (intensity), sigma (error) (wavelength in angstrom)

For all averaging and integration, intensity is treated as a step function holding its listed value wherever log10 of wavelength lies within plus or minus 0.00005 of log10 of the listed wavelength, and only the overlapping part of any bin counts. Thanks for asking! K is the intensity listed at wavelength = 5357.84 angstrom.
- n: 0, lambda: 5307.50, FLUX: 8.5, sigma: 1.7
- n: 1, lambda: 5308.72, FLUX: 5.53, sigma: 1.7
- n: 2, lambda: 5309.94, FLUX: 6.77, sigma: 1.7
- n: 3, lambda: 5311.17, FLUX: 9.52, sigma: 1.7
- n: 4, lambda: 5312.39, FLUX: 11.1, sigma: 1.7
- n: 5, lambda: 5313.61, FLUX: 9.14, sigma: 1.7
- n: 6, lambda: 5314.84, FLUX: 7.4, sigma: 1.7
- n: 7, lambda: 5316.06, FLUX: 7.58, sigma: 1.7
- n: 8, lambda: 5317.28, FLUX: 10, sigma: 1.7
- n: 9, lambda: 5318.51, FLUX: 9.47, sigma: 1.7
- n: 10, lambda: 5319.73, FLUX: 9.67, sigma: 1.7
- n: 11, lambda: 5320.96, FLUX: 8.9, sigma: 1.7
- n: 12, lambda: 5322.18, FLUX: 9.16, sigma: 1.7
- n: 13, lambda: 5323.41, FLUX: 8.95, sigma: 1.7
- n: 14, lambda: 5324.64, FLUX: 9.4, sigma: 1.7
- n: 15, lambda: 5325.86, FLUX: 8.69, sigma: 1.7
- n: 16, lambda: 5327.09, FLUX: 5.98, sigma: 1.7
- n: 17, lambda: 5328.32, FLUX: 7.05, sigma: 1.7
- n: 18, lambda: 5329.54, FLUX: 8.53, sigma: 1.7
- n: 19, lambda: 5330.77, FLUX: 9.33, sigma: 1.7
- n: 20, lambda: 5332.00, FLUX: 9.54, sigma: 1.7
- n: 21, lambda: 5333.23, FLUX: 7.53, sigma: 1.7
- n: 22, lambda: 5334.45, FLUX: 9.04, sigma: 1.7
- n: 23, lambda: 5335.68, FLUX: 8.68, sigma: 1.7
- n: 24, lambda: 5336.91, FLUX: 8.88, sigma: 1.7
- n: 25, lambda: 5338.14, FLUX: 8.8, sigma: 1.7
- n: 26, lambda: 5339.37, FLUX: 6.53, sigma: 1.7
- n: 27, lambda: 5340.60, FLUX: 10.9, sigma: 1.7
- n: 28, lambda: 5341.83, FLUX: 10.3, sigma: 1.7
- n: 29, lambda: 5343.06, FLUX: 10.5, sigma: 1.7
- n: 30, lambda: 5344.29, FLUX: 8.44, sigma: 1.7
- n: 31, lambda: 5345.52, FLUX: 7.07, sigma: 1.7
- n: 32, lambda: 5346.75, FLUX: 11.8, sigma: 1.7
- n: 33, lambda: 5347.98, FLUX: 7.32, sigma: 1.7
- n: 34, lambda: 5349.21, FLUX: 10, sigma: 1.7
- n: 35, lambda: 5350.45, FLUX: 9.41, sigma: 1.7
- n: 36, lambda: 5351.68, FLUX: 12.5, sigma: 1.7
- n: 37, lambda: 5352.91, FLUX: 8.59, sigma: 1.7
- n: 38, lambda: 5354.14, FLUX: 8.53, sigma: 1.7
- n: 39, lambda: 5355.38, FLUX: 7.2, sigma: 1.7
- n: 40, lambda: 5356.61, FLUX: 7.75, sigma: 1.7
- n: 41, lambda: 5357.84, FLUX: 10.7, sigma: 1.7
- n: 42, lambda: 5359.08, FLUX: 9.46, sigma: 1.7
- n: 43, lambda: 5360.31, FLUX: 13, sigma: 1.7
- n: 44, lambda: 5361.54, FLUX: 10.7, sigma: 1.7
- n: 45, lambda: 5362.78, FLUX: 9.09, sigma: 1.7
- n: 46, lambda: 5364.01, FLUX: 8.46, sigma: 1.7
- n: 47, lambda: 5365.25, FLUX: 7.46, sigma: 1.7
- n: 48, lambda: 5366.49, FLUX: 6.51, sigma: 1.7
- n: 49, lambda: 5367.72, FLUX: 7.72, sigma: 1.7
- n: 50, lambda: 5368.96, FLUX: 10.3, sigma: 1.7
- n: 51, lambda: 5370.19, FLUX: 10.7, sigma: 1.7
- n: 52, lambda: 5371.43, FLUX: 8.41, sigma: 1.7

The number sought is 10.7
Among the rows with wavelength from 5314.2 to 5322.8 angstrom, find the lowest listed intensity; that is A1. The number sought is 7.4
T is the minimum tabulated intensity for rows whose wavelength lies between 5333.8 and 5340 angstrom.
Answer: 6.53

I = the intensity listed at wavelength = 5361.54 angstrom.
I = 10.7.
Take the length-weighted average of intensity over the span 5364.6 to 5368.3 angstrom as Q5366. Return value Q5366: 7.23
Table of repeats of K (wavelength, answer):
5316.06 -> 7.58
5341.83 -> 10.3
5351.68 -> 12.5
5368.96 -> 10.3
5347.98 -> 7.32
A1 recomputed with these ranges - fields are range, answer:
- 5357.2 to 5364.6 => 8.46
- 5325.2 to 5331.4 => 5.98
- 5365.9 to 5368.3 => 6.51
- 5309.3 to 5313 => 6.77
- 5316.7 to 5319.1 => 9.47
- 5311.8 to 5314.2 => 9.14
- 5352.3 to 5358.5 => 7.2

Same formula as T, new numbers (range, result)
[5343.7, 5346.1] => 7.07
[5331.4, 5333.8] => 7.53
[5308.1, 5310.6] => 5.53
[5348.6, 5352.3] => 9.41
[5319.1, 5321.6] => 8.9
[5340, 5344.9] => 8.44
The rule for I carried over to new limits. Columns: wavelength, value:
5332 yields 9.54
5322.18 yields 9.16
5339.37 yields 6.53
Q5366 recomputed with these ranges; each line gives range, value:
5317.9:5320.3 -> 9.59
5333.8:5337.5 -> 8.86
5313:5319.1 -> 8.71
